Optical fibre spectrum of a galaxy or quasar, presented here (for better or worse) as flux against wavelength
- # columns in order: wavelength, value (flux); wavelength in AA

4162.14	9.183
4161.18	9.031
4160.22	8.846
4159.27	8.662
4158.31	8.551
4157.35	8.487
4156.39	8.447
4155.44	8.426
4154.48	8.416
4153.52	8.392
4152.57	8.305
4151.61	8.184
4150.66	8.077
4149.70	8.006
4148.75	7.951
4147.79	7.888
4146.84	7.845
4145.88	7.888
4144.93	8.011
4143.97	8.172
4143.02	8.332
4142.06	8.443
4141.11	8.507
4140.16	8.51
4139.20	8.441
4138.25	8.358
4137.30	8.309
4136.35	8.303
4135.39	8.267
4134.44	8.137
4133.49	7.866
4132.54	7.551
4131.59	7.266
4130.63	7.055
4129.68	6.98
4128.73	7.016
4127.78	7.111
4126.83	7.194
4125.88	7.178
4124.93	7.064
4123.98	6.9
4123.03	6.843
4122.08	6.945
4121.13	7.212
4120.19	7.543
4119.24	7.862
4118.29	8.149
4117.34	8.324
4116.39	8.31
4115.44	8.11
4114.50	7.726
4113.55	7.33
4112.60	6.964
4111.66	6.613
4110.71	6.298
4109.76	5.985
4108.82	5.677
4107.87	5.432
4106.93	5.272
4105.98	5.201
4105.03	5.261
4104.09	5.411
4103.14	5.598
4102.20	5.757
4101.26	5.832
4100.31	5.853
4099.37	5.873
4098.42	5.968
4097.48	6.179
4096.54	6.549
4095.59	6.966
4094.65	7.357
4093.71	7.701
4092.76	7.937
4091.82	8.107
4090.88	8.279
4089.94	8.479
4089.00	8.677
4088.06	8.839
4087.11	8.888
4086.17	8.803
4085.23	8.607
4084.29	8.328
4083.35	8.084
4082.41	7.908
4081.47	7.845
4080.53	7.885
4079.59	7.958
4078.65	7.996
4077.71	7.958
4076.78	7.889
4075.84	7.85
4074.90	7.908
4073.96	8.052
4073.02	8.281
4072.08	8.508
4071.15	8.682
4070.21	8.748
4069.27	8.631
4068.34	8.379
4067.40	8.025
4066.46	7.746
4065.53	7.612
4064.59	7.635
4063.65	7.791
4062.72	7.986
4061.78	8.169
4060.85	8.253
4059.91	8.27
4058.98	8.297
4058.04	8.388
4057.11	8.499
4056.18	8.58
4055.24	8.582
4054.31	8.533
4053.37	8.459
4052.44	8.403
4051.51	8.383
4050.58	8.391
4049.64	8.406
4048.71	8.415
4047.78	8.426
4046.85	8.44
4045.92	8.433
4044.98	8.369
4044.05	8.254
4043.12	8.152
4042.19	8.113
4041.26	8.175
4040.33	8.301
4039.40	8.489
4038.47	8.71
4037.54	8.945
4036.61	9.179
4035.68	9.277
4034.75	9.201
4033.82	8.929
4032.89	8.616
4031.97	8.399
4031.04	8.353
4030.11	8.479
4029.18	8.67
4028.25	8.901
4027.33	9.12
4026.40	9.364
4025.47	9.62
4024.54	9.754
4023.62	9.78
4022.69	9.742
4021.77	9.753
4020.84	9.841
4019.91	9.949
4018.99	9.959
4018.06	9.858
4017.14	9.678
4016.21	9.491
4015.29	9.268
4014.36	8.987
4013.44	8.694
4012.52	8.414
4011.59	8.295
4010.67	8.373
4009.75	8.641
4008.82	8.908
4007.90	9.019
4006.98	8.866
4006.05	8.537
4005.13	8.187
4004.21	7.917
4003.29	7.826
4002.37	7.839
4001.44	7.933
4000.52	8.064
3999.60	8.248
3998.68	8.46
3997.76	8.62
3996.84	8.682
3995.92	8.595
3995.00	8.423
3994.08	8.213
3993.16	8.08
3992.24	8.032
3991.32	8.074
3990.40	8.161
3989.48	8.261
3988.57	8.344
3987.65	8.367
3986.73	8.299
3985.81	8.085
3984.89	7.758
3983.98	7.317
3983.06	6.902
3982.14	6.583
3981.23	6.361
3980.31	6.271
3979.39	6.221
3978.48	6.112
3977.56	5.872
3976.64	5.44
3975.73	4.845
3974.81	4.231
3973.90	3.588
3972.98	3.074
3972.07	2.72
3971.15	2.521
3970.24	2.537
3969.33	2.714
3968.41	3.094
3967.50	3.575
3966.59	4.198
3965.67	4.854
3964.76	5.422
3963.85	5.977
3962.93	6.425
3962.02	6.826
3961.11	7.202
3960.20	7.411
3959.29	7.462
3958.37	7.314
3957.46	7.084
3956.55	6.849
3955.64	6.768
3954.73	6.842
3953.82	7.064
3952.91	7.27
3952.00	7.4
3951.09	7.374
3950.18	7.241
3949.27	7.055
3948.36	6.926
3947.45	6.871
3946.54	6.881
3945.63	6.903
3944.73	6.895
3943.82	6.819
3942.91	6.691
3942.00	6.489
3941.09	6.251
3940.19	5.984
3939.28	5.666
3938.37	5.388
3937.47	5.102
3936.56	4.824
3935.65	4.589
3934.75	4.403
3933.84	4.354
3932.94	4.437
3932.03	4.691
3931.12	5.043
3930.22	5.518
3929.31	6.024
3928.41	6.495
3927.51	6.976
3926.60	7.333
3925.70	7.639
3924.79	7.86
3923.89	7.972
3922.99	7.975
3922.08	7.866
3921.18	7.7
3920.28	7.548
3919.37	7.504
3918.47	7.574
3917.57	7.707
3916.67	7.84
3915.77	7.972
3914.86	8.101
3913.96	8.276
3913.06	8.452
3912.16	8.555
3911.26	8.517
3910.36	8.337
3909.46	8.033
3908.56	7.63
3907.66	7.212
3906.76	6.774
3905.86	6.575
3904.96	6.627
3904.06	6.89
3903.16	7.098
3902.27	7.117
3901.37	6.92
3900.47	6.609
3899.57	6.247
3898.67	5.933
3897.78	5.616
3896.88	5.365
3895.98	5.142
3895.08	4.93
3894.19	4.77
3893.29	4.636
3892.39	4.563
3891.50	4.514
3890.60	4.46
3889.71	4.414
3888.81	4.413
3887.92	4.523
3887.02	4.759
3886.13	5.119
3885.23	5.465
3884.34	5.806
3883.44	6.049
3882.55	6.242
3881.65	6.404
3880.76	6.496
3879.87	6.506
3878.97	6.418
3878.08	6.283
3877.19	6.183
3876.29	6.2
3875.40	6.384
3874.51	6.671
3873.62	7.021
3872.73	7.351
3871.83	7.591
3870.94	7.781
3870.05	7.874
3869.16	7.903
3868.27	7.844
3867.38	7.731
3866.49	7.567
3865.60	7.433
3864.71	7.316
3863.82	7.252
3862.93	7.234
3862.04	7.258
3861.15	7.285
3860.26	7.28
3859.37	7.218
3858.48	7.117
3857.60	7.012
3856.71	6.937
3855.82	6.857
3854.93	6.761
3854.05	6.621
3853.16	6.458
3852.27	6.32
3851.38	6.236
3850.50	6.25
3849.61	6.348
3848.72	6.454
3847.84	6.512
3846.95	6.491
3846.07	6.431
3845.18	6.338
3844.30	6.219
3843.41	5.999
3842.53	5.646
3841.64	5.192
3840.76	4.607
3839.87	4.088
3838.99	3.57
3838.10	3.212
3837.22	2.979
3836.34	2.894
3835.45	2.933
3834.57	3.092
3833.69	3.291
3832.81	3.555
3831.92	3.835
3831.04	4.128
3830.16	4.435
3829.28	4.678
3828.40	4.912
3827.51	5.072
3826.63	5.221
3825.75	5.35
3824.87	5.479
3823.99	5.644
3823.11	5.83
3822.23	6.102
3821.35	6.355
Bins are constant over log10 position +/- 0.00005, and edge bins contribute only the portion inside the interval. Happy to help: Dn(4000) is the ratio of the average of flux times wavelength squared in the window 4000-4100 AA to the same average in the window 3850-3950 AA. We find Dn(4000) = 1.38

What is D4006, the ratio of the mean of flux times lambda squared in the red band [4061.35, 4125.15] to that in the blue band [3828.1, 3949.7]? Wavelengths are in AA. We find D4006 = 1.32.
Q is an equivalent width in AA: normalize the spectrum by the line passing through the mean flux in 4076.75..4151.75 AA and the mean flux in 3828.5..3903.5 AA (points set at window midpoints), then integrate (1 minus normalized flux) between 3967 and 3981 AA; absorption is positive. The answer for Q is 5.0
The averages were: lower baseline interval 5.89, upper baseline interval 7.44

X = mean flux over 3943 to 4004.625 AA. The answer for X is 6.65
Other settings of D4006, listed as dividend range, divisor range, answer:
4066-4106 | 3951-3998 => 1.25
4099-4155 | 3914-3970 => 1.25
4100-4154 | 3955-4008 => 1.18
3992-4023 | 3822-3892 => 1.61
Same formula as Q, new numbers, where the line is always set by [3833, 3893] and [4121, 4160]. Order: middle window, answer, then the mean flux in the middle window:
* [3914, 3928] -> -2.9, 7.72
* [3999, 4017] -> -3.9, 8.52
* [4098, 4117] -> 3.6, 6.24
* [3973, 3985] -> 1.8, 5.81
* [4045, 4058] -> -2.1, 8.45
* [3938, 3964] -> -0.8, 6.82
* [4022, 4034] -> -3.3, 9.08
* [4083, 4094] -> -1.3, 8.41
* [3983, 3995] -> -2.0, 8.05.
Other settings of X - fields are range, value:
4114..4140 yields 7.64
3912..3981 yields 6.18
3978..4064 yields 8.46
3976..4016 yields 7.94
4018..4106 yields 8.19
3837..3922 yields 6.5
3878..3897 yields 5.31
